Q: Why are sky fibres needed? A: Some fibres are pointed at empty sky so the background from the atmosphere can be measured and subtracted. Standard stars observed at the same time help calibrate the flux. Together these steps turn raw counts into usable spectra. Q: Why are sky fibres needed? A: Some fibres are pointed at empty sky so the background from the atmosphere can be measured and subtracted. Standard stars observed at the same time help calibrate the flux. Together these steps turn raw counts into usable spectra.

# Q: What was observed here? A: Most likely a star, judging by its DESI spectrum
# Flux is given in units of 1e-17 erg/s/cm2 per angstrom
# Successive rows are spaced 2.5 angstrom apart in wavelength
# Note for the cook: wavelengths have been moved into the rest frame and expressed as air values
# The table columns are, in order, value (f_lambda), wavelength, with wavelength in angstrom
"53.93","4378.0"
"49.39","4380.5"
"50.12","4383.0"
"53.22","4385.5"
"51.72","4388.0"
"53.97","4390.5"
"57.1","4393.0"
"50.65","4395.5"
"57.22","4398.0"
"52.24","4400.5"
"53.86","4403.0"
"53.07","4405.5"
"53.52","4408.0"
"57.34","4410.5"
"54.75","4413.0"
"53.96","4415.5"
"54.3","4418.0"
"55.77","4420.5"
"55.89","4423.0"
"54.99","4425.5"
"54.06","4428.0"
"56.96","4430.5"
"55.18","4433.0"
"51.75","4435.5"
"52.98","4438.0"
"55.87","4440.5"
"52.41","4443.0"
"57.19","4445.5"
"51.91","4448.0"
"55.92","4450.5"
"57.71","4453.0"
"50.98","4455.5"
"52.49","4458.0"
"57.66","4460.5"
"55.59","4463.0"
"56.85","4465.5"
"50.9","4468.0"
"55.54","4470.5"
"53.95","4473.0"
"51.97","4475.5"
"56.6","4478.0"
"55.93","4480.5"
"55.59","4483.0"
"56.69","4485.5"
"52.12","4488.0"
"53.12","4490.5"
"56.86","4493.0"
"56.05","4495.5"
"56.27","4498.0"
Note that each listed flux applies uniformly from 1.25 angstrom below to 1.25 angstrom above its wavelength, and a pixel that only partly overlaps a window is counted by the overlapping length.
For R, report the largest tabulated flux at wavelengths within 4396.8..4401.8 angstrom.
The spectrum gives 57.22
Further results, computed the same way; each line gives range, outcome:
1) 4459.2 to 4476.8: 57.66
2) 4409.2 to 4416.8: 57.34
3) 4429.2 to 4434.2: 56.96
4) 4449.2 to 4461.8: 57.71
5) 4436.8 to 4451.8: 57.19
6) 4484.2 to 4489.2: 56.69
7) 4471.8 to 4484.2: 56.6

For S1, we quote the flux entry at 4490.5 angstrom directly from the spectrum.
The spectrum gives 53.12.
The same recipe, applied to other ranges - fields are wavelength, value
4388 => 51.72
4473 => 53.95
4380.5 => 49.39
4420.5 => 55.77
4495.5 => 56.05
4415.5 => 53.96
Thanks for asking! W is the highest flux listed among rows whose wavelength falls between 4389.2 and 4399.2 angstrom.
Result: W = 57.22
